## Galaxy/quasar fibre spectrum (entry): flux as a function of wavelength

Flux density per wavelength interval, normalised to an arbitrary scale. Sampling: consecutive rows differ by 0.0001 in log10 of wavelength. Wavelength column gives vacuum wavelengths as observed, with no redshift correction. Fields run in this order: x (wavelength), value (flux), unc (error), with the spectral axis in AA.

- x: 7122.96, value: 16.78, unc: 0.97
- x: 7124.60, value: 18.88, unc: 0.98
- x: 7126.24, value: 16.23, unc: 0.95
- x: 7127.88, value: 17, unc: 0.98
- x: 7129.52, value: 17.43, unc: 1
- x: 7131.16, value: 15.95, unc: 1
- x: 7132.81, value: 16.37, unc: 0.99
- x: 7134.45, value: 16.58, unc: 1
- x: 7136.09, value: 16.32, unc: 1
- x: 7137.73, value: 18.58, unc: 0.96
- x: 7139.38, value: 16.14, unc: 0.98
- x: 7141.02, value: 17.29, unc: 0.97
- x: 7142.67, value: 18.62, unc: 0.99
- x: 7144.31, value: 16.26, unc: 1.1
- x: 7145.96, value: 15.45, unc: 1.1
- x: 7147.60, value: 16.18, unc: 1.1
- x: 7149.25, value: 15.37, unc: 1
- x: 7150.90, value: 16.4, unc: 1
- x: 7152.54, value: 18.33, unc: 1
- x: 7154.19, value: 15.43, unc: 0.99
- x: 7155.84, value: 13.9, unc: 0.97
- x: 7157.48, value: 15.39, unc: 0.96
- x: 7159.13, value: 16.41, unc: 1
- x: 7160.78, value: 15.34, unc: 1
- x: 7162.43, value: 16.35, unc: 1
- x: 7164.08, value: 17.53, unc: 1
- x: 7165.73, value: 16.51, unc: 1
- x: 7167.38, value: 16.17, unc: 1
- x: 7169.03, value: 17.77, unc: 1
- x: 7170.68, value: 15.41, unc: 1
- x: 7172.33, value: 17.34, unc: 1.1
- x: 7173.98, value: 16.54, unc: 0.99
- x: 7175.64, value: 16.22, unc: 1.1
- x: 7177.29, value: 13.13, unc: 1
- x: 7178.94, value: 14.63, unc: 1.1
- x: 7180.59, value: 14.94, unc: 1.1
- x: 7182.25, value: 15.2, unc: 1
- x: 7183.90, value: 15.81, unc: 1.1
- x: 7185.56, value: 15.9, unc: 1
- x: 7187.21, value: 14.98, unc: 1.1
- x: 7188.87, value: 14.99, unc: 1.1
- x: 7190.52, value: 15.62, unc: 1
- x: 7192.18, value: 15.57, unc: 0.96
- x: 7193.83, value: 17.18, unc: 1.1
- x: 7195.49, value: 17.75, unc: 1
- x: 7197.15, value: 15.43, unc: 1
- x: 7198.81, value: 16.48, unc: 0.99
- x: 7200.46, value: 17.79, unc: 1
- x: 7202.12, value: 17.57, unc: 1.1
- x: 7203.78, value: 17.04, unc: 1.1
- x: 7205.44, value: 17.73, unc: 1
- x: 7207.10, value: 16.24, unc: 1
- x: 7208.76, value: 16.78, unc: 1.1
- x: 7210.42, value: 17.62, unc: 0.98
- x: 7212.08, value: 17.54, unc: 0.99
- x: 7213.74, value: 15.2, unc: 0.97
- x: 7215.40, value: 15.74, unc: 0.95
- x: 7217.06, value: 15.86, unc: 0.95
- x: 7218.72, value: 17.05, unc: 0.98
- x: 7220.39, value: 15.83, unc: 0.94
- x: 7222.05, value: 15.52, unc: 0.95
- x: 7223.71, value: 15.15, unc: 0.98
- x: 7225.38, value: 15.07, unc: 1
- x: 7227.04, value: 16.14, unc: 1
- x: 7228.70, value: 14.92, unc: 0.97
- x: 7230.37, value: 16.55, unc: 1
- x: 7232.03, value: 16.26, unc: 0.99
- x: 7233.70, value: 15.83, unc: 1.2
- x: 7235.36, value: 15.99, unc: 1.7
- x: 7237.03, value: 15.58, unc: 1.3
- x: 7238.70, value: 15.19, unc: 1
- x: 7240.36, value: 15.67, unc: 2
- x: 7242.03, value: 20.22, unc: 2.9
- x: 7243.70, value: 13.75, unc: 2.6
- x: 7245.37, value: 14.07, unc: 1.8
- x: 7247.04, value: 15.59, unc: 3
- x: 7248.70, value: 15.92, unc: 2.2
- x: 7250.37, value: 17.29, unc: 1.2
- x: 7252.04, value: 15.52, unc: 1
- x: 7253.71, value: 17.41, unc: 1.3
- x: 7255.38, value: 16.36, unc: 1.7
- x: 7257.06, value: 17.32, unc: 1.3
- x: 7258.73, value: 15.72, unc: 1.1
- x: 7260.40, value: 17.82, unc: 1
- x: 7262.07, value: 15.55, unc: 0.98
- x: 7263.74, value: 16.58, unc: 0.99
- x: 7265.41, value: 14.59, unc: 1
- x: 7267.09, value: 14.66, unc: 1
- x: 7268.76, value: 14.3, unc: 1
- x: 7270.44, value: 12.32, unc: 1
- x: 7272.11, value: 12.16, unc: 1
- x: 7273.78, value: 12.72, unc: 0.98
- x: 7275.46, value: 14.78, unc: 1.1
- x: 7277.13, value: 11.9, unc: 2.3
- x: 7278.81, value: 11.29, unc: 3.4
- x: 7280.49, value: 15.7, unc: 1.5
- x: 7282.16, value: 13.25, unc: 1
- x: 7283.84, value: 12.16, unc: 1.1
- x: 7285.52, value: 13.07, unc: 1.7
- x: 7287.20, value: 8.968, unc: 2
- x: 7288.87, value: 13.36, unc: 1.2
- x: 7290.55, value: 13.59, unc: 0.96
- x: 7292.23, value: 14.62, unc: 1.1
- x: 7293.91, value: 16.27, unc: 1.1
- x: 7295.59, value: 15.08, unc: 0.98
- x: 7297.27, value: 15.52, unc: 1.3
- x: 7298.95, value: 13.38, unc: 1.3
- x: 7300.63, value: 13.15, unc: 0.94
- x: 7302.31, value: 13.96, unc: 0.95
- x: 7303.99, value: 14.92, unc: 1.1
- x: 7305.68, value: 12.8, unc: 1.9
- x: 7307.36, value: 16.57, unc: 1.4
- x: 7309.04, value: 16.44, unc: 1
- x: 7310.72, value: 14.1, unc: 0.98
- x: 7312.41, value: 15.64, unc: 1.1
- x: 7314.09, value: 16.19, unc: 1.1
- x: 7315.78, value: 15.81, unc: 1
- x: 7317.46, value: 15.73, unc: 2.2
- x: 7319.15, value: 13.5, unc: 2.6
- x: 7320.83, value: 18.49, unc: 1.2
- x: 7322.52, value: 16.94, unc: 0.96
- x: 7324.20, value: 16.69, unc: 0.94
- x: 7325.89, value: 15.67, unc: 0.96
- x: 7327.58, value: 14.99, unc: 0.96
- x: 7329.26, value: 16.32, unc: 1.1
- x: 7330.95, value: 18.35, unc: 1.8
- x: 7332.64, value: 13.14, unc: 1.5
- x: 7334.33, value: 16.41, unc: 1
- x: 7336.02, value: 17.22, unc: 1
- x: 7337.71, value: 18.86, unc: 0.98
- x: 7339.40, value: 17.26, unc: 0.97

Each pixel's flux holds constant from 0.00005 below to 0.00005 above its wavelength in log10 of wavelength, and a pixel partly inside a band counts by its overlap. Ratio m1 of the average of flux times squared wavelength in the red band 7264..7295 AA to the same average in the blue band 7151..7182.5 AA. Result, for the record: 0.9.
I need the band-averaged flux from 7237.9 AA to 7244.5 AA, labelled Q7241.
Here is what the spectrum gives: 16.2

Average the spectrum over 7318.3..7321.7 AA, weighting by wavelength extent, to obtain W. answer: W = 16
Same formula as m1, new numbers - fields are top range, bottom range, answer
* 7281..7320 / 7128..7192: 0.92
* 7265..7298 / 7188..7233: 0.84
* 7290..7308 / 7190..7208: 0.89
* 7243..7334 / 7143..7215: 0.95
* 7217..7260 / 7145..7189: 1.03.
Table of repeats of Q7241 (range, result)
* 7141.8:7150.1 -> 16.4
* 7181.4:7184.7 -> 15.5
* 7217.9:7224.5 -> 15.9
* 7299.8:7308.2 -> 14.3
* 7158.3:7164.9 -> 16.4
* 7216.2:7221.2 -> 16.2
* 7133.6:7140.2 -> 16.9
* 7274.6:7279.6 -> 12.7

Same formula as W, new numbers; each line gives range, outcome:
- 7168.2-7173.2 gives 16.9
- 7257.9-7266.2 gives 16.1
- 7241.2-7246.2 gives 16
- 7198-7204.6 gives 17.2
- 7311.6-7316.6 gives 15.9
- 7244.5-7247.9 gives 14.9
